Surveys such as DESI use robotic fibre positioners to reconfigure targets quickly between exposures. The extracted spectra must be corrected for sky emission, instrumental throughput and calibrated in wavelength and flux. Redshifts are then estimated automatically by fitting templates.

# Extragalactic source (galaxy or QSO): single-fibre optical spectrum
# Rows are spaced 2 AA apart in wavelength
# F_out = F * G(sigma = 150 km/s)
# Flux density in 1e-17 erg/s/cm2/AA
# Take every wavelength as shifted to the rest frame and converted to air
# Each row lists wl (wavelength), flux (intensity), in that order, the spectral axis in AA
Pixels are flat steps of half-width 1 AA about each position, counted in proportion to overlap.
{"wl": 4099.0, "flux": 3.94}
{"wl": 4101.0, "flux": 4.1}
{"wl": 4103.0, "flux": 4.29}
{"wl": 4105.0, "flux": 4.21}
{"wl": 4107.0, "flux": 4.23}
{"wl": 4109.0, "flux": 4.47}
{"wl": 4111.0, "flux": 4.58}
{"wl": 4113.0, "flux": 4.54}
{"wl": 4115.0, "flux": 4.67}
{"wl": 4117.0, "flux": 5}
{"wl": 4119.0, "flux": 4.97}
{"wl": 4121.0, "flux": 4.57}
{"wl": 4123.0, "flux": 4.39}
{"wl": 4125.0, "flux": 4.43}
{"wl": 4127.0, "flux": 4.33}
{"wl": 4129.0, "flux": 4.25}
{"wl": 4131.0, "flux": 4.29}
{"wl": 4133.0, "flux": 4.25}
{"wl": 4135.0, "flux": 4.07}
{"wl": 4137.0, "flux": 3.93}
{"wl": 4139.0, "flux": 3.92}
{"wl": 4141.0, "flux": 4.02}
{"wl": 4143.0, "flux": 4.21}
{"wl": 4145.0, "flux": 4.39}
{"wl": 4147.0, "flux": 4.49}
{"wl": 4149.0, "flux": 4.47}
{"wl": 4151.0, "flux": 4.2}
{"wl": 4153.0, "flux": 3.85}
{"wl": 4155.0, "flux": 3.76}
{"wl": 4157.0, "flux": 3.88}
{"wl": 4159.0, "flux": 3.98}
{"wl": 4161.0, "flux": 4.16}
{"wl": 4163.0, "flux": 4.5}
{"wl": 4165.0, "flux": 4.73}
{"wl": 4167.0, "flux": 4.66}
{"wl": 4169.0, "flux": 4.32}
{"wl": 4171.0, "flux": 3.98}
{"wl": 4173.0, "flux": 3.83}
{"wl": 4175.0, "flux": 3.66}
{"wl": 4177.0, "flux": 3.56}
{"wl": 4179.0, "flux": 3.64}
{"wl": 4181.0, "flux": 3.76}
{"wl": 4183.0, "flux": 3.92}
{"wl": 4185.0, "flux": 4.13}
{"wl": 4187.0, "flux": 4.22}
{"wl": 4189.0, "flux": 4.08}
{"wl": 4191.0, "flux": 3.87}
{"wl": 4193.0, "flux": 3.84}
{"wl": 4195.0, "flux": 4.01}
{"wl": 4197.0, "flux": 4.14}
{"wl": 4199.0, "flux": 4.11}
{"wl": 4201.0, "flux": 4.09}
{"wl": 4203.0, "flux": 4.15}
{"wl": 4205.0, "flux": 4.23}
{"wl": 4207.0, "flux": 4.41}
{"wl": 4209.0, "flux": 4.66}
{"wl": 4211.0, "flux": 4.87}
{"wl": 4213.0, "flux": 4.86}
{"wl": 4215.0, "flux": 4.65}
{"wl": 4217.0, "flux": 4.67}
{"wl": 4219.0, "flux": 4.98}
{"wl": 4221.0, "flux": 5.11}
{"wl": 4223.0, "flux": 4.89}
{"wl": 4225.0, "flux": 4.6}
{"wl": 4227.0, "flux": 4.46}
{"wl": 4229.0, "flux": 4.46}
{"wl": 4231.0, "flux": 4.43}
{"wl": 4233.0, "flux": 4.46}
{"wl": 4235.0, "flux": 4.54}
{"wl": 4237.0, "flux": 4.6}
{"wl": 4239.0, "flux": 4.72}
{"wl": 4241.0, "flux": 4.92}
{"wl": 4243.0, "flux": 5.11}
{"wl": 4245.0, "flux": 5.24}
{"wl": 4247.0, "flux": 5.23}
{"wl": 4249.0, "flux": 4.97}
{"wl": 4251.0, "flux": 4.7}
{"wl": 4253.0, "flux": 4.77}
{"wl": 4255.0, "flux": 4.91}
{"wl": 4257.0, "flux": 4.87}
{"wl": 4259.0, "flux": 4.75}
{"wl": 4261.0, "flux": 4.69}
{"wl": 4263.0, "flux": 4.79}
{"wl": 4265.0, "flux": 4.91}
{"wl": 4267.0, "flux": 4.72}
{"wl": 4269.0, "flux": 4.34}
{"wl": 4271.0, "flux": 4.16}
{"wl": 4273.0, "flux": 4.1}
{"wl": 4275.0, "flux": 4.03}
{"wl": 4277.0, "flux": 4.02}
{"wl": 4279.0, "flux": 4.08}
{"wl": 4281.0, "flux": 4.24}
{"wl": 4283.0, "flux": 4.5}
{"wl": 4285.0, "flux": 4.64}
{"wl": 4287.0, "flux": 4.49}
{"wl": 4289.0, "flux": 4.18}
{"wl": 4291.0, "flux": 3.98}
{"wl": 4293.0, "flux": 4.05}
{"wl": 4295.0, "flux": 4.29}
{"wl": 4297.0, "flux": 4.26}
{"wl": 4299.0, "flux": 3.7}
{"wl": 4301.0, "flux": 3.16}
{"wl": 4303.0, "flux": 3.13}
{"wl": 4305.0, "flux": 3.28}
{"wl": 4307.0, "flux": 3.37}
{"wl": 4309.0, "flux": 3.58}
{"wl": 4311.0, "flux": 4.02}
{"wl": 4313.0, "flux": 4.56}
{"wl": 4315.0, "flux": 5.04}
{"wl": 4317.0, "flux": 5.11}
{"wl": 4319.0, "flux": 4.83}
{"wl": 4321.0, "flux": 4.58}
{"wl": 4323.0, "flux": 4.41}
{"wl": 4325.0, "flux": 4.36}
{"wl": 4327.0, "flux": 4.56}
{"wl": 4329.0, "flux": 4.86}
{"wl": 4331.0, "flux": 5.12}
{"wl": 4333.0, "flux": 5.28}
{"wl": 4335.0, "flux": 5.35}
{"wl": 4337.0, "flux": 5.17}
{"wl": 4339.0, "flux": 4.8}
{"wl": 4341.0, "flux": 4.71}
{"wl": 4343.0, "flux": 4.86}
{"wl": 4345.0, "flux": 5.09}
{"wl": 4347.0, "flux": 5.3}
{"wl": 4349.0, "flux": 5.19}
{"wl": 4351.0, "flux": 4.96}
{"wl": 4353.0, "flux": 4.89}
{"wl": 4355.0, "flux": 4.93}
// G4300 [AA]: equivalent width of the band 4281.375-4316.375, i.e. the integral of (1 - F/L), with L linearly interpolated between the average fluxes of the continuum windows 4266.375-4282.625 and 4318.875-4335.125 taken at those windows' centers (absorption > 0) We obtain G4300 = 3.5 AA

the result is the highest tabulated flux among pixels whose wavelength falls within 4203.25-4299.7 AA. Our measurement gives 5.24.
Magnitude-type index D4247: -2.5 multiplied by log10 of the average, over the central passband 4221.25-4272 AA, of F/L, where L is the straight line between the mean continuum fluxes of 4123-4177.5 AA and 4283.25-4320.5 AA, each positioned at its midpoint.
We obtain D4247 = -0.149 mag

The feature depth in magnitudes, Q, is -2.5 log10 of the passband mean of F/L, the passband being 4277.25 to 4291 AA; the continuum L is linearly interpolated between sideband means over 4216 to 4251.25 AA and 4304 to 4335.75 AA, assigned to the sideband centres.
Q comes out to 0.08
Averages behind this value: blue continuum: 4.78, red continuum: 4.51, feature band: 4.31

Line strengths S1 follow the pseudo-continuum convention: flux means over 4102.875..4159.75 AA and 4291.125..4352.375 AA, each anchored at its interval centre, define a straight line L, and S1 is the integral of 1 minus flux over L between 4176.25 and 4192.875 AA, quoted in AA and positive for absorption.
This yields 1.7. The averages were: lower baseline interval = 4.3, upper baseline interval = 4.49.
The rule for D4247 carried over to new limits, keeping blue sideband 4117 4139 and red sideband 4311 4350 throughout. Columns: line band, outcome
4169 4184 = 0.18 mag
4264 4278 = 0.10 mag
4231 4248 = -0.04 mag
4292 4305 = 0.27 mag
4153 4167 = 0.07 mag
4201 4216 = 0.01 mag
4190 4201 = 0.14 mag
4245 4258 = -0.06 mag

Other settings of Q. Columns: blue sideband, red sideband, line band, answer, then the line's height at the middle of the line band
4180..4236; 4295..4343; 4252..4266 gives -0.10 mag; 4.39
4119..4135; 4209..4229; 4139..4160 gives 0.09 mag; 4.47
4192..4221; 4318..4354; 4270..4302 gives 0.15 mag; 4.72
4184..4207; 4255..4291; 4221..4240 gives -0.09 mag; 4.25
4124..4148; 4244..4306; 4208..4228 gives -0.11 mag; 4.3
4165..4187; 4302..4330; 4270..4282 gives 0.02 mag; 4.19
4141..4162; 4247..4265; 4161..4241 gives 0.03 mag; 4.47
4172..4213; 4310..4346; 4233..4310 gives 0.03 mag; 4.51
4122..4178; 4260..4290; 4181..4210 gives 0.03 mag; 4.25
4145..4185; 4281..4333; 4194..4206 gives 0.00 mag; 4.13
